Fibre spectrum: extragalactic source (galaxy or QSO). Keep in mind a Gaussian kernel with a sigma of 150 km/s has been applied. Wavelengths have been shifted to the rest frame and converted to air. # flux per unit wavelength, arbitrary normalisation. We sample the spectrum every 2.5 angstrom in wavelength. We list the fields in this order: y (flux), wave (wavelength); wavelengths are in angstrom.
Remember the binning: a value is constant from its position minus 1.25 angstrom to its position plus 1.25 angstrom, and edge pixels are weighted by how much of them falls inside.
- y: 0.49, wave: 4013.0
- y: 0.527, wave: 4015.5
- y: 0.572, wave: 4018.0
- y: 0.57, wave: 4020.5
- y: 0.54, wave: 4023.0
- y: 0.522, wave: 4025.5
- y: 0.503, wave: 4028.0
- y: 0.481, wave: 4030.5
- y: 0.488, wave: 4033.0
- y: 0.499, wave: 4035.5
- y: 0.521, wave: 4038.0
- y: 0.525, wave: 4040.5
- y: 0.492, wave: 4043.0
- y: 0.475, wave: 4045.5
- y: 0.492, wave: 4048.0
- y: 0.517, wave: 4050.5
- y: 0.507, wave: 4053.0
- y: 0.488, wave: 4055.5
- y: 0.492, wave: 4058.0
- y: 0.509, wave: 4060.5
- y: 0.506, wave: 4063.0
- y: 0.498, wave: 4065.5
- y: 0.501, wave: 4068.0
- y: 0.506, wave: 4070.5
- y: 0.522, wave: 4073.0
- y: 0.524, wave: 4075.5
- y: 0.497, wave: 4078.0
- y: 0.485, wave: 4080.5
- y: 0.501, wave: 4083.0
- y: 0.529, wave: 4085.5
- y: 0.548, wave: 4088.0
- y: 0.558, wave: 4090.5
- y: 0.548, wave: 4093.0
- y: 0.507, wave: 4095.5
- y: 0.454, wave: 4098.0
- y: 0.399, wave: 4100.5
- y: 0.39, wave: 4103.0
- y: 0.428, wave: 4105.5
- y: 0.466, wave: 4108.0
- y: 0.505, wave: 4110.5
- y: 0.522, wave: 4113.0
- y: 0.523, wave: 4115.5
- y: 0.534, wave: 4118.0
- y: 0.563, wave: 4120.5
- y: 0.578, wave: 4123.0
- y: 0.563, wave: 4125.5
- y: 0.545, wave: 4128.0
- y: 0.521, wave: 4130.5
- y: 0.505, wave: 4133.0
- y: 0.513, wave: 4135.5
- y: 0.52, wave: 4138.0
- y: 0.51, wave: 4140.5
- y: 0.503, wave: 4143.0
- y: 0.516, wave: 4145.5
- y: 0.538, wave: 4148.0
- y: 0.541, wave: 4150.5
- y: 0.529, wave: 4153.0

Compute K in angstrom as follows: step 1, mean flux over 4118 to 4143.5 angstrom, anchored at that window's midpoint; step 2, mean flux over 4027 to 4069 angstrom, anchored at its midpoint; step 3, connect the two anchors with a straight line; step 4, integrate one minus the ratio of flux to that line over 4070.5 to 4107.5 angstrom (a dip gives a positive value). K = 1.7 angstrom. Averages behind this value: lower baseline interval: 0.5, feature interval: 0.492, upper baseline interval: 0.533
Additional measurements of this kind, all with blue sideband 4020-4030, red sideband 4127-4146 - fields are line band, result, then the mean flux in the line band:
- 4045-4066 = 1.0 angstrom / 0.499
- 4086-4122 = 1.5 angstrom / 0.497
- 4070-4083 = 0.4 angstrom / 0.506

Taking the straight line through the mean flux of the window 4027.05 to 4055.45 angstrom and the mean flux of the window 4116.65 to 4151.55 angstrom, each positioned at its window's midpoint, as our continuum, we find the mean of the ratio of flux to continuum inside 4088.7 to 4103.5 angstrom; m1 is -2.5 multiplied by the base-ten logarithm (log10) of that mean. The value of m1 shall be 0.08 mag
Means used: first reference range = 0.499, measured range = 0.483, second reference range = 0.532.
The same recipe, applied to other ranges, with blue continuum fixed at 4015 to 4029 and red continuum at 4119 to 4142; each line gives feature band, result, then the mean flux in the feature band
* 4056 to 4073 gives 0.07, 0.503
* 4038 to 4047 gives 0.08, 0.5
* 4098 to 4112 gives 0.21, 0.441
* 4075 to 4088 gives 0.06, 0.51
